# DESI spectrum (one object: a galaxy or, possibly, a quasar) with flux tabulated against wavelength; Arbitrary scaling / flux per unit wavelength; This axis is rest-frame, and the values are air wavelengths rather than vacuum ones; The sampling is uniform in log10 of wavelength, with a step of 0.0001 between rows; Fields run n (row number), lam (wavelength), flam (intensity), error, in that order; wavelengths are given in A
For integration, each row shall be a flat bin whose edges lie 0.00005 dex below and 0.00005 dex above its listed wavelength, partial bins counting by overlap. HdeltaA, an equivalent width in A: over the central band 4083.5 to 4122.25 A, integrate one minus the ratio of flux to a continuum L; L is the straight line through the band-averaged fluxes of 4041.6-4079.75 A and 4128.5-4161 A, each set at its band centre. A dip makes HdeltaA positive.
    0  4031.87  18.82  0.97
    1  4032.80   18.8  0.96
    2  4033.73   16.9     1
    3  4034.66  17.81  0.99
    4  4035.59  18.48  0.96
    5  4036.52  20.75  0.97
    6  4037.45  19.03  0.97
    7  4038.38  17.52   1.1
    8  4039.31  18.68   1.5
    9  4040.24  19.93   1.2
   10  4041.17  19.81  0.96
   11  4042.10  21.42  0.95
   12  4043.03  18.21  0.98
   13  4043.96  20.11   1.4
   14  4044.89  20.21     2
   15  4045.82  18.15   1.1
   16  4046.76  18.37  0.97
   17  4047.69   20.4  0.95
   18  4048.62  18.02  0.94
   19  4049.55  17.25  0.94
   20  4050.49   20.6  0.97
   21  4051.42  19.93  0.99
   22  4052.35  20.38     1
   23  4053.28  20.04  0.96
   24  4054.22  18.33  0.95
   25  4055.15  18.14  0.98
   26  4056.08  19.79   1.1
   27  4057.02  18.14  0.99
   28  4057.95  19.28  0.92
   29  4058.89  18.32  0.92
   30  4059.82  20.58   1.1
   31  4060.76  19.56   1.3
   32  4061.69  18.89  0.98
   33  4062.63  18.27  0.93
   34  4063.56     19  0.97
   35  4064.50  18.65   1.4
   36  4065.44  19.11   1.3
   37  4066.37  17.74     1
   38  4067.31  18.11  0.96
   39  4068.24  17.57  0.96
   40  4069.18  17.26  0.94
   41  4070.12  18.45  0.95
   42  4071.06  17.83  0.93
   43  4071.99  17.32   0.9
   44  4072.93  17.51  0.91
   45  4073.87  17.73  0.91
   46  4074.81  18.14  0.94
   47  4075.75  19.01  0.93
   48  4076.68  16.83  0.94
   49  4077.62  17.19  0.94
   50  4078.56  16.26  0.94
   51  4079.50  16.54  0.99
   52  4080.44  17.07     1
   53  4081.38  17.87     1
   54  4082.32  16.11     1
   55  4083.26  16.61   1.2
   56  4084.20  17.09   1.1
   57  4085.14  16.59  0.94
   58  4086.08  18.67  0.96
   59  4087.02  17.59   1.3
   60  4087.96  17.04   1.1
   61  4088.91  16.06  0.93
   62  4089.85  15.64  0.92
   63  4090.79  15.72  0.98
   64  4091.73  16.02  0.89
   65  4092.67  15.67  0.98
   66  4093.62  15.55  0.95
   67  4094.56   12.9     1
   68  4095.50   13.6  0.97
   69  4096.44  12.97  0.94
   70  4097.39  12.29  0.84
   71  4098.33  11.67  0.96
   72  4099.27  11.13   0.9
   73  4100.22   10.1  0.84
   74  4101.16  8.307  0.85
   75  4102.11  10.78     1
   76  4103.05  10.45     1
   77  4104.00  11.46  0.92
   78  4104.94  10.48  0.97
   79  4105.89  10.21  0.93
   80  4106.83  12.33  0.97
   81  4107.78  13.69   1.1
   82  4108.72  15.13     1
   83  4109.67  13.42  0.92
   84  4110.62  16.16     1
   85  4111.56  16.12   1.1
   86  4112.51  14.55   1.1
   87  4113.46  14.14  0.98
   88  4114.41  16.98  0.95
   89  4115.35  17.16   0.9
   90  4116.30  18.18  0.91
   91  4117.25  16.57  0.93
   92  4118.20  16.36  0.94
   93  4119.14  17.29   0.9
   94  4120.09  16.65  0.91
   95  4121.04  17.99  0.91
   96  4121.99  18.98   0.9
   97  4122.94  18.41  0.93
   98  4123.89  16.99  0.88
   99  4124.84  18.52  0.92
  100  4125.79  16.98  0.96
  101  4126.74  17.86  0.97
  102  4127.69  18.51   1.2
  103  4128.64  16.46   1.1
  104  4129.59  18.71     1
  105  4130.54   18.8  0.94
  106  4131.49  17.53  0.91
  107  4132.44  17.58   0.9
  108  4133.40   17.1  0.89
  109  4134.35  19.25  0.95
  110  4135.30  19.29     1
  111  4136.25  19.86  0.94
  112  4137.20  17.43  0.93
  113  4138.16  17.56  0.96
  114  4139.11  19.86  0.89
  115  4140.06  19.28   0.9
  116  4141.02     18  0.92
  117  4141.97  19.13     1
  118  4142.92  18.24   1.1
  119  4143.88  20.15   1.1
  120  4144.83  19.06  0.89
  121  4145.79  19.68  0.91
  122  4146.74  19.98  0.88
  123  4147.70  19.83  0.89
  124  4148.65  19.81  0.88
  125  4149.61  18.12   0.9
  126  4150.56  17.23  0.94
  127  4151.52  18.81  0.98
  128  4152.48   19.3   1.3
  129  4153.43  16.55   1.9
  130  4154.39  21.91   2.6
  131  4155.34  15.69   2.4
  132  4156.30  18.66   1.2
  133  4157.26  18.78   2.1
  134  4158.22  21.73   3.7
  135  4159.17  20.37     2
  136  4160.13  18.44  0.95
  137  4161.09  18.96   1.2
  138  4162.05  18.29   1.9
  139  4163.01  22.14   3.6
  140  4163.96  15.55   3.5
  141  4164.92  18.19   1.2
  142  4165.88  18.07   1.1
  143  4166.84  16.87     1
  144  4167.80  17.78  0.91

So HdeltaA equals 8.47 A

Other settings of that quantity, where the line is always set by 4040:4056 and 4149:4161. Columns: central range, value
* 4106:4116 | 2.2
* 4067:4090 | 2.3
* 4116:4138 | 1.3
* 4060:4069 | 0.3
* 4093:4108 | 5.8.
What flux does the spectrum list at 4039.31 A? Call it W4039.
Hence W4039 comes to 18.68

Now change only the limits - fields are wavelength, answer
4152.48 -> 19.3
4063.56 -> 19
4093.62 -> 15.55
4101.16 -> 8.307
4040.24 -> 19.93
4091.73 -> 16.02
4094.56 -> 12.9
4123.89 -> 16.99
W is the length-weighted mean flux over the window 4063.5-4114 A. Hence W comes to 15.4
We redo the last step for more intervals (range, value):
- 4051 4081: 18.3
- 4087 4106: 13.1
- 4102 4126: 15.3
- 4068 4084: 17.4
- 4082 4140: 15.8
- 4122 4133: 17.9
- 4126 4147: 18.6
